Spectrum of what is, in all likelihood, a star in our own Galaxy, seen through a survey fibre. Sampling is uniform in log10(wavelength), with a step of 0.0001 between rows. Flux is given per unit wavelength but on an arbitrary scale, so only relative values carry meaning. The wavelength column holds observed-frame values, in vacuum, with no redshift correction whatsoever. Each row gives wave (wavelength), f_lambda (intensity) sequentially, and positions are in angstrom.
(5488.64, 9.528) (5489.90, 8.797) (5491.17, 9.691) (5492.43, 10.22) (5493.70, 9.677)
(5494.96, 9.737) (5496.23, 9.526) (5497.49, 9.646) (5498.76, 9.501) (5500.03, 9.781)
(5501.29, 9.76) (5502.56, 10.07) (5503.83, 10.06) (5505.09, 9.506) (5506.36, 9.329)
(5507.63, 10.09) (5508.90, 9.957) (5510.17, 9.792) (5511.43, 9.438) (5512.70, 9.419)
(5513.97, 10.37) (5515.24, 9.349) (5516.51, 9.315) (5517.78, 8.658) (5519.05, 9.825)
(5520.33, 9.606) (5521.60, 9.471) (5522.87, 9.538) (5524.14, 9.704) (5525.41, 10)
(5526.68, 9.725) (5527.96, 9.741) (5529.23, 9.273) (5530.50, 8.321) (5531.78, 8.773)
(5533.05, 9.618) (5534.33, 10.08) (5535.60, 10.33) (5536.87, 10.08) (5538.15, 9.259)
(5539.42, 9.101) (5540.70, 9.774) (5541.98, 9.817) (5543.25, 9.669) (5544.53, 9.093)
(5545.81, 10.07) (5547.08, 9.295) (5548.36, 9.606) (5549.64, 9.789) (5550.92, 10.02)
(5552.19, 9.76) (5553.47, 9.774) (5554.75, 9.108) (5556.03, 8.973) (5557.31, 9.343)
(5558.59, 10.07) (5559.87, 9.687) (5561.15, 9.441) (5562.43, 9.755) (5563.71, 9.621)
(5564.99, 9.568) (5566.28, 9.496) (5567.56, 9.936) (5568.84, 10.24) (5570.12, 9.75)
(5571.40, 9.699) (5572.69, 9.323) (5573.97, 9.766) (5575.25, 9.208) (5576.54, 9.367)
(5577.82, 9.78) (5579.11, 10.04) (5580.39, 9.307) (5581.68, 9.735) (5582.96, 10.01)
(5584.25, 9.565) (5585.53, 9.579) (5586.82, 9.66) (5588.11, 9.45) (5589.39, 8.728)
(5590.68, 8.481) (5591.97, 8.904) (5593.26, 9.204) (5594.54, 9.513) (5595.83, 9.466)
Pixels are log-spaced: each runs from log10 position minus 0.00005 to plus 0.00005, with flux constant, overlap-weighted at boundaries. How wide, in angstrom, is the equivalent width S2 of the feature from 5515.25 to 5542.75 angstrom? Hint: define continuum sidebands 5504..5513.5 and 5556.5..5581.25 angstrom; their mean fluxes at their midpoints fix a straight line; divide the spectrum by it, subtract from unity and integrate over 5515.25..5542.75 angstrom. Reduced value 0.4 angstrom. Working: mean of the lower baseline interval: 9.69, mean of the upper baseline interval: 9.65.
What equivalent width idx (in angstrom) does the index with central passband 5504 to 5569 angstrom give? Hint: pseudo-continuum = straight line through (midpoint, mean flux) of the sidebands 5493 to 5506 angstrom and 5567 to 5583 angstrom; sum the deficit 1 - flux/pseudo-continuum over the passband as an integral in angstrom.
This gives 0.7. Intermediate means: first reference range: 9.72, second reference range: 9.7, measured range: 9.6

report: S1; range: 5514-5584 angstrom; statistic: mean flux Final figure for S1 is 9.59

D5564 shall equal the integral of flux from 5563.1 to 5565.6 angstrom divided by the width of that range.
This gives 9.6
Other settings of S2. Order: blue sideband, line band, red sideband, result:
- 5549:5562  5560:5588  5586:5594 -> -1.0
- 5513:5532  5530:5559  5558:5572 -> 0.2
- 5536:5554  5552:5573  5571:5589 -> 0.0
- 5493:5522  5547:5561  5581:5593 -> -0.2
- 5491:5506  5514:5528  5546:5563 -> 0.2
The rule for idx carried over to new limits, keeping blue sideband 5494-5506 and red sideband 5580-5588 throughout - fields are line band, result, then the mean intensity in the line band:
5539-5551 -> 0.08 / 9.61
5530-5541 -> 0.23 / 9.48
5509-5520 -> 0.19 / 9.54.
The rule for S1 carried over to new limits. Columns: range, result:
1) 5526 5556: 9.56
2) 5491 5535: 9.62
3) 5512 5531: 9.5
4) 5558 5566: 9.67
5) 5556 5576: 9.63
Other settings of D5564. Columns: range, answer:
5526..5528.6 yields 9.73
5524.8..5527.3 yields 9.87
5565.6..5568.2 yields 9.69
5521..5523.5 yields 9.51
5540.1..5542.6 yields 9.78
